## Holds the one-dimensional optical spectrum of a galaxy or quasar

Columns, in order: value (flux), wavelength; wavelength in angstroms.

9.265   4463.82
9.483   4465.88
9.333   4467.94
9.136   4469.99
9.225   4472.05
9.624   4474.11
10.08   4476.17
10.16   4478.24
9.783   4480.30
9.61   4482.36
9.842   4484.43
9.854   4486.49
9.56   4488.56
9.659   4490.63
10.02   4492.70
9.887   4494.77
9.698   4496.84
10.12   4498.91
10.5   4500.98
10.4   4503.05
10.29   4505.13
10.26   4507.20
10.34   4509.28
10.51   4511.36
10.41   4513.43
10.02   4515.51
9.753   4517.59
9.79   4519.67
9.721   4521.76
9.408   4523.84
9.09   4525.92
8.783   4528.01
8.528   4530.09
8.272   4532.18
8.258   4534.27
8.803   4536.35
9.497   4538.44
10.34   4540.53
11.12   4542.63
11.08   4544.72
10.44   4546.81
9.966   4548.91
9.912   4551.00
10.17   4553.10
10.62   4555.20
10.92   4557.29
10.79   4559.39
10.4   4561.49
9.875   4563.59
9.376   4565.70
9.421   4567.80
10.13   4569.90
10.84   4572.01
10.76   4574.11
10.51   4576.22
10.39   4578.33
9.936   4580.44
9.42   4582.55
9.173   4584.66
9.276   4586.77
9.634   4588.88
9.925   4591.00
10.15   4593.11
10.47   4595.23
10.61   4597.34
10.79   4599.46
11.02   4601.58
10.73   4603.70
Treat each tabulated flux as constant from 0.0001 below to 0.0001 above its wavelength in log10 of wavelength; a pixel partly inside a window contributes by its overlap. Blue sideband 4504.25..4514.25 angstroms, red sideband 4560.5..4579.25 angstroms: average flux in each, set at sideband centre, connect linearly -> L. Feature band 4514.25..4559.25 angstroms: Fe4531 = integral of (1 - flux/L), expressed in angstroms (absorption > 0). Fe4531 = 2.3 angstroms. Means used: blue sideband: 10.4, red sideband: 10.2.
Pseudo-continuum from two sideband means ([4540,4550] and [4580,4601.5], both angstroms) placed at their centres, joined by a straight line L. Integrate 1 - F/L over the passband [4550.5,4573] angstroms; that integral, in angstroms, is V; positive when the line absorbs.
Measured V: 0.3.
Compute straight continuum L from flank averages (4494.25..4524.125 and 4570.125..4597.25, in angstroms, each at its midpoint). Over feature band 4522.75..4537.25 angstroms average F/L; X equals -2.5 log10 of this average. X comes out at 0.16 mag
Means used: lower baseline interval 10.1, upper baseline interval 10.1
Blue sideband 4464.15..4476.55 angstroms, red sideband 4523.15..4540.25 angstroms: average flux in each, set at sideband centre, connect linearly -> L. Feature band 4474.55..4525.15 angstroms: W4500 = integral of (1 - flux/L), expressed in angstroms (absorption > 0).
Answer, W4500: -4.4 angstroms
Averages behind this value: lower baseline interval 9.44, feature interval 9.98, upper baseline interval 8.89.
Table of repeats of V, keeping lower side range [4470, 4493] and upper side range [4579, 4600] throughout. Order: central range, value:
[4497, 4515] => -1.00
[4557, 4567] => -0.33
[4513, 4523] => -0.11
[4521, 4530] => 0.60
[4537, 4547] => -0.60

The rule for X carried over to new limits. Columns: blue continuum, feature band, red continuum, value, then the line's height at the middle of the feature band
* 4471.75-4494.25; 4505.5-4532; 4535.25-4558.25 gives 0.04 mag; 10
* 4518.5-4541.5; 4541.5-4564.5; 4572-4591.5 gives -0.11 mag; 9.49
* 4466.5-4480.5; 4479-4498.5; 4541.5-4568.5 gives 0.00 mag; 9.74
